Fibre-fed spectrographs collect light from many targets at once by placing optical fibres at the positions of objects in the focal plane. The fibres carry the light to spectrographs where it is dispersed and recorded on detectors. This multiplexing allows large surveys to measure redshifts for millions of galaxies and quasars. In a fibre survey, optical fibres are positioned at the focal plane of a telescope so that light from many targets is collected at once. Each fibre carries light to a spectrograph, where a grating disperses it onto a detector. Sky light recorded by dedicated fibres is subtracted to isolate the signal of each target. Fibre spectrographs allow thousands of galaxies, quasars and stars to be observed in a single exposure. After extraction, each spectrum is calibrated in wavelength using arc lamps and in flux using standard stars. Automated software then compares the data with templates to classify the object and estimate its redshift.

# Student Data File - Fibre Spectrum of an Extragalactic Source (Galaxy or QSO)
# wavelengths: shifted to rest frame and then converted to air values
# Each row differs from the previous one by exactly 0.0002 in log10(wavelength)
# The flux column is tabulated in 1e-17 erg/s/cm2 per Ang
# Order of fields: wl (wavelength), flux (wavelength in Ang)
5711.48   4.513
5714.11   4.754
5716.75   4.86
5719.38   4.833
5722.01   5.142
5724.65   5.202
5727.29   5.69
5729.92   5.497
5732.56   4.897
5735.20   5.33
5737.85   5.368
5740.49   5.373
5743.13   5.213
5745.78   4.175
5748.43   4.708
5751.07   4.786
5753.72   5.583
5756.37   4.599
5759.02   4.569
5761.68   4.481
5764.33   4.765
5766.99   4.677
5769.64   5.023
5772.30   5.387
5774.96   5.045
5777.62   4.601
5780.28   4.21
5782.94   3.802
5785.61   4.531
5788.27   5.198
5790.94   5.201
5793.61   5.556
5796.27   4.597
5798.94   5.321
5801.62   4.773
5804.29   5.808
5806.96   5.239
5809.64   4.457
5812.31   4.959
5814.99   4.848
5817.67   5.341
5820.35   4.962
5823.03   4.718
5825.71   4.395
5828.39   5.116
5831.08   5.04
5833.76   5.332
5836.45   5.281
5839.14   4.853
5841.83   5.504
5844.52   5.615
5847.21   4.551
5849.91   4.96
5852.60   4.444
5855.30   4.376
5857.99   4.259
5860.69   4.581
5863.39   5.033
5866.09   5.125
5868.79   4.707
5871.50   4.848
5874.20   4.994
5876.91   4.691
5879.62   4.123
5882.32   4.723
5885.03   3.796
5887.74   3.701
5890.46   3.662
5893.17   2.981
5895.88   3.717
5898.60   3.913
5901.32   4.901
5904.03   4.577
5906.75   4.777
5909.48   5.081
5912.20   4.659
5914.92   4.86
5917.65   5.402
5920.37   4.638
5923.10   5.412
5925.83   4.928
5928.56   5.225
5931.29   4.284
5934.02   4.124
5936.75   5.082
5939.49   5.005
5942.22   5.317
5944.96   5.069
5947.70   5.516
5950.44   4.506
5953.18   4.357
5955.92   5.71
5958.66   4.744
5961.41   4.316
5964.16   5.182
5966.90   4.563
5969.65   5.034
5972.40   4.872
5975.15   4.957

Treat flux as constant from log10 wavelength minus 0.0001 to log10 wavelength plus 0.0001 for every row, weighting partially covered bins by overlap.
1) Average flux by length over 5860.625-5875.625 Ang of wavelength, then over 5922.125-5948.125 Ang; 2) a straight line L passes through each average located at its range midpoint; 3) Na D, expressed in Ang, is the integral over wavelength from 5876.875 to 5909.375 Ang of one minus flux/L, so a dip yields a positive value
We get 5.2 Ang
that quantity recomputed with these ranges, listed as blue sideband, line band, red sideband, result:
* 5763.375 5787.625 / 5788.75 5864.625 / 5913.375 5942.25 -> -3.3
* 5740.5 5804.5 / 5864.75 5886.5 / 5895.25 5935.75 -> 0.6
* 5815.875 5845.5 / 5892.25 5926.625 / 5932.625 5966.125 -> 2.4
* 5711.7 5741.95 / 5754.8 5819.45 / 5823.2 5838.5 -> 2.4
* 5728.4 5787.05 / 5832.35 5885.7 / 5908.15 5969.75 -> 0.9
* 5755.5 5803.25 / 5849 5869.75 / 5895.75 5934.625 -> 0.4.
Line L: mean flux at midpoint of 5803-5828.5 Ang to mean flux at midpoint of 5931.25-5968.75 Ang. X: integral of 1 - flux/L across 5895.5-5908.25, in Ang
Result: 1.2 Ang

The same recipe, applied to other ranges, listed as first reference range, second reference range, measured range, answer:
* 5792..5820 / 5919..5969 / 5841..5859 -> 0.78 Ang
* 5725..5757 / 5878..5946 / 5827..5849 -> -1.63 Ang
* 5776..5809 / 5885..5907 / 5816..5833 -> -1.22 Ang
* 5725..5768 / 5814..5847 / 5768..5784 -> 1.03 Ang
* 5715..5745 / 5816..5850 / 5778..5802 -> 1.49 Ang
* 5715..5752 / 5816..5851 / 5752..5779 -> 1.05 Ang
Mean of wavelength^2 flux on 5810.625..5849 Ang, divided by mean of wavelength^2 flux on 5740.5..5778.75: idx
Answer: 1.06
